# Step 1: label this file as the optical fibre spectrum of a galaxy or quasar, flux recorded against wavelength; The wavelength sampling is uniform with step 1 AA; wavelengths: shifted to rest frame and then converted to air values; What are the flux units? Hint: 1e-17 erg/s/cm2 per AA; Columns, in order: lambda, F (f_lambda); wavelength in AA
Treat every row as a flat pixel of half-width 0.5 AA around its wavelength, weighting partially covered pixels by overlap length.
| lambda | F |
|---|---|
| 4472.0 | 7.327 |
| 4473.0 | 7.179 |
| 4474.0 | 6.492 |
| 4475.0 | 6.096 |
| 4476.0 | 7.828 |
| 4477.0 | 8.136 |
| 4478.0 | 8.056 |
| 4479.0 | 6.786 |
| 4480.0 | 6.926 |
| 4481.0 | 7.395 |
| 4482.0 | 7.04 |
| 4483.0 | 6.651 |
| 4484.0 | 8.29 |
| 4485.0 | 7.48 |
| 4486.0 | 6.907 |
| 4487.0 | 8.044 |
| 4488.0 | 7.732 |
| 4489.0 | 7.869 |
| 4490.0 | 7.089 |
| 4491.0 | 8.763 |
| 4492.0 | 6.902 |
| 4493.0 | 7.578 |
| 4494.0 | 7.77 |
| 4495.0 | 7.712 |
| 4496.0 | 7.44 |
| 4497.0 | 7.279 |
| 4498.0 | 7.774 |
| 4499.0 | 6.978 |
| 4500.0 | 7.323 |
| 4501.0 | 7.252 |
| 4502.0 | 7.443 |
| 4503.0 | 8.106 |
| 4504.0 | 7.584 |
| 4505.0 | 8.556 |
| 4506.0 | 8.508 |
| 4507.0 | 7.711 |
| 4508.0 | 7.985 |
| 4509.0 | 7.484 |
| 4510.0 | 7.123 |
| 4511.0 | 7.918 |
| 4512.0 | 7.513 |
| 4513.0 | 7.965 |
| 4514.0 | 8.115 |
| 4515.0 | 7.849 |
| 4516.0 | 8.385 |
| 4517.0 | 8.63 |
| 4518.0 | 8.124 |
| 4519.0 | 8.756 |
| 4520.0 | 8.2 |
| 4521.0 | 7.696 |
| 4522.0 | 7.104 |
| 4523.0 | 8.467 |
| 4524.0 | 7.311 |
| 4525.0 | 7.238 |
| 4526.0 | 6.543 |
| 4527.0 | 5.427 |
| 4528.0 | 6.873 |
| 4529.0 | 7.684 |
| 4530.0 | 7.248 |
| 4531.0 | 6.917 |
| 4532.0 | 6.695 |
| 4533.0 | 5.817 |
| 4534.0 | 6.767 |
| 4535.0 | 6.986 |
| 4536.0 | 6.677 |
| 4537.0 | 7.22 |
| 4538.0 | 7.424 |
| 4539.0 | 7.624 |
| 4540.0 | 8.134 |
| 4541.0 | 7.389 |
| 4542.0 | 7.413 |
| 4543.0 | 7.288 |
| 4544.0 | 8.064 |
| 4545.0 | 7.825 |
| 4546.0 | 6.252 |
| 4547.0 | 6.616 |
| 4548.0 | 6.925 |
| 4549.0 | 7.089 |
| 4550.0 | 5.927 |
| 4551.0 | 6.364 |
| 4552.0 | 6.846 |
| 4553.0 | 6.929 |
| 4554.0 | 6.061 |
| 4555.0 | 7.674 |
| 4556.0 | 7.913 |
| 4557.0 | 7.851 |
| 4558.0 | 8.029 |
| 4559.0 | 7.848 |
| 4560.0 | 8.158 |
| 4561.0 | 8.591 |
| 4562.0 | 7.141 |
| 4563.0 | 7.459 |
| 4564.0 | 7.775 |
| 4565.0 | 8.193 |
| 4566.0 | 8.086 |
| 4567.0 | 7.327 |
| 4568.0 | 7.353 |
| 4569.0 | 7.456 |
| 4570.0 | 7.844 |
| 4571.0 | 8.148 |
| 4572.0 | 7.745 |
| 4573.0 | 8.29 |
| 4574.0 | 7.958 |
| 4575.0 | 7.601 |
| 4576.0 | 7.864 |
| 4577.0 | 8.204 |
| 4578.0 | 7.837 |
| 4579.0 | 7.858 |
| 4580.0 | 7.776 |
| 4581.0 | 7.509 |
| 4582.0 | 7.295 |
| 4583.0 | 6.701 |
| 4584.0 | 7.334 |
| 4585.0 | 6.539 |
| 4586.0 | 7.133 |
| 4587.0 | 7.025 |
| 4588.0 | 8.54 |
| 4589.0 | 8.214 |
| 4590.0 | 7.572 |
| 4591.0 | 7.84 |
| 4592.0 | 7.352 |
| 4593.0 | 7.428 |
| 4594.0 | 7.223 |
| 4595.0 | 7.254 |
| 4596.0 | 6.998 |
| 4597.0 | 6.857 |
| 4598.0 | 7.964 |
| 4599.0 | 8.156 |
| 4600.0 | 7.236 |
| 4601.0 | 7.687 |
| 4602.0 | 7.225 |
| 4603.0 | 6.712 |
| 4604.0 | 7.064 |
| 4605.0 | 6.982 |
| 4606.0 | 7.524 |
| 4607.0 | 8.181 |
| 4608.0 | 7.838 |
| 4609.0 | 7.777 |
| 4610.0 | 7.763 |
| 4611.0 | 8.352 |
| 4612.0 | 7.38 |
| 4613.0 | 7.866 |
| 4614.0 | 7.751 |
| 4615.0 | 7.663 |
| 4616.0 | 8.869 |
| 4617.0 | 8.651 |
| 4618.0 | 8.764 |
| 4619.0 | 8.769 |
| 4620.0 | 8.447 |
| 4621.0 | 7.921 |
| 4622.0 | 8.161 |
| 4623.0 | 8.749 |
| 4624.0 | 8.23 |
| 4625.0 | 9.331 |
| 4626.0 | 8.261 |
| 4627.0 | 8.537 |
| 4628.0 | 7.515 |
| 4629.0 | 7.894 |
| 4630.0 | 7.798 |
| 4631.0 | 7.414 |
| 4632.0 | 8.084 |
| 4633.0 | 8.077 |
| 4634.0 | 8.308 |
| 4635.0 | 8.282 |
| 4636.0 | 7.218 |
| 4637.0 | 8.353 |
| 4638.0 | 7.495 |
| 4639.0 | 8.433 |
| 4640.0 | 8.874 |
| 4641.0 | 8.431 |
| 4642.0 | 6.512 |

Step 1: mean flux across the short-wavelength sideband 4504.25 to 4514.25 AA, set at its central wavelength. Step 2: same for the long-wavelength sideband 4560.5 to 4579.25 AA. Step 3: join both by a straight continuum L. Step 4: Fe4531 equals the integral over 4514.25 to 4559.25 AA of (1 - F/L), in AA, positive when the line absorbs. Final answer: 3.2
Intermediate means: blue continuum 7.87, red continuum 7.83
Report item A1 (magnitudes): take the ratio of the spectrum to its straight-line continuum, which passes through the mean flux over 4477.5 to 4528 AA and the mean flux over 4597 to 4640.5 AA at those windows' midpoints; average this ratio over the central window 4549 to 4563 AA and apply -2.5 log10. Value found 0.06 mag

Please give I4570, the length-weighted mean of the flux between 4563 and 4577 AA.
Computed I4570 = 7.82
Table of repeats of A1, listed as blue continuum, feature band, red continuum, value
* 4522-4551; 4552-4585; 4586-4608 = -0.05 mag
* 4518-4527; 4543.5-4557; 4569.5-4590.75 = 0.09 mag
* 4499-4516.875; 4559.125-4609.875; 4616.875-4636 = 0.07 mag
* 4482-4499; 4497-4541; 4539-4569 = 0.00 mag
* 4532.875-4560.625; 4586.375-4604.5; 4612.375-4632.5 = 0.06 mag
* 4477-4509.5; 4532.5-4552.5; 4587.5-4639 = 0.10 mag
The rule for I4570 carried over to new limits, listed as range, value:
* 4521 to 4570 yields 7.26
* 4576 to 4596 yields 7.5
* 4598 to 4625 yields 7.94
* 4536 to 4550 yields 7.25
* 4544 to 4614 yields 7.5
